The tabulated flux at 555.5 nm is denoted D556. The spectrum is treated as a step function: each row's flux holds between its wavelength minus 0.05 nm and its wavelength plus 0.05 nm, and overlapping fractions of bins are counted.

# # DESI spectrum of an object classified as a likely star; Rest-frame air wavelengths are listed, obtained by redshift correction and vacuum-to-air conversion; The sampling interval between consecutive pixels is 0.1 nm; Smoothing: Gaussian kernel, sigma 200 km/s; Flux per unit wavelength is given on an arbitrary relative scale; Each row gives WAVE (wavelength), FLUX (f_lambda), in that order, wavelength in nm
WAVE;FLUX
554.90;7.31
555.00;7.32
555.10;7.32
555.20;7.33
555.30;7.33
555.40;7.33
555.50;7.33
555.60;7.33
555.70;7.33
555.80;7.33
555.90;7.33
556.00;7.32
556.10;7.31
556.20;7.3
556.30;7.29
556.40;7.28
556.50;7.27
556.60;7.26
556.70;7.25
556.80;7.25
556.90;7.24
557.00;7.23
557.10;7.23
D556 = 7.33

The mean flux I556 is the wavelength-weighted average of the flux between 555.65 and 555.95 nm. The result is 7.33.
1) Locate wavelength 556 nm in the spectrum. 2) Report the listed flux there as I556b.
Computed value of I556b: 7.32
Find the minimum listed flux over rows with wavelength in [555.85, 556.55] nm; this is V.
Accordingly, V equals 7.27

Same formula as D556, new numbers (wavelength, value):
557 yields 7.23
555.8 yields 7.33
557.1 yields 7.23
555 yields 7.32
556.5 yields 7.27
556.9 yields 7.24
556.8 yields 7.25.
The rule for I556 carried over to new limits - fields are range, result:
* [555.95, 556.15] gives 7.31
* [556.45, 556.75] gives 7.26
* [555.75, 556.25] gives 7.32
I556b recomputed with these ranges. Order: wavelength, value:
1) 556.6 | 7.26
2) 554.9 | 7.31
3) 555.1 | 7.32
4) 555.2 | 7.33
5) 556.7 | 7.25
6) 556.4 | 7.28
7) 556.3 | 7.29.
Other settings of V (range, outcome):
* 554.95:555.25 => 7.32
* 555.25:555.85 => 7.33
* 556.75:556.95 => 7.24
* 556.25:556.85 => 7.25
